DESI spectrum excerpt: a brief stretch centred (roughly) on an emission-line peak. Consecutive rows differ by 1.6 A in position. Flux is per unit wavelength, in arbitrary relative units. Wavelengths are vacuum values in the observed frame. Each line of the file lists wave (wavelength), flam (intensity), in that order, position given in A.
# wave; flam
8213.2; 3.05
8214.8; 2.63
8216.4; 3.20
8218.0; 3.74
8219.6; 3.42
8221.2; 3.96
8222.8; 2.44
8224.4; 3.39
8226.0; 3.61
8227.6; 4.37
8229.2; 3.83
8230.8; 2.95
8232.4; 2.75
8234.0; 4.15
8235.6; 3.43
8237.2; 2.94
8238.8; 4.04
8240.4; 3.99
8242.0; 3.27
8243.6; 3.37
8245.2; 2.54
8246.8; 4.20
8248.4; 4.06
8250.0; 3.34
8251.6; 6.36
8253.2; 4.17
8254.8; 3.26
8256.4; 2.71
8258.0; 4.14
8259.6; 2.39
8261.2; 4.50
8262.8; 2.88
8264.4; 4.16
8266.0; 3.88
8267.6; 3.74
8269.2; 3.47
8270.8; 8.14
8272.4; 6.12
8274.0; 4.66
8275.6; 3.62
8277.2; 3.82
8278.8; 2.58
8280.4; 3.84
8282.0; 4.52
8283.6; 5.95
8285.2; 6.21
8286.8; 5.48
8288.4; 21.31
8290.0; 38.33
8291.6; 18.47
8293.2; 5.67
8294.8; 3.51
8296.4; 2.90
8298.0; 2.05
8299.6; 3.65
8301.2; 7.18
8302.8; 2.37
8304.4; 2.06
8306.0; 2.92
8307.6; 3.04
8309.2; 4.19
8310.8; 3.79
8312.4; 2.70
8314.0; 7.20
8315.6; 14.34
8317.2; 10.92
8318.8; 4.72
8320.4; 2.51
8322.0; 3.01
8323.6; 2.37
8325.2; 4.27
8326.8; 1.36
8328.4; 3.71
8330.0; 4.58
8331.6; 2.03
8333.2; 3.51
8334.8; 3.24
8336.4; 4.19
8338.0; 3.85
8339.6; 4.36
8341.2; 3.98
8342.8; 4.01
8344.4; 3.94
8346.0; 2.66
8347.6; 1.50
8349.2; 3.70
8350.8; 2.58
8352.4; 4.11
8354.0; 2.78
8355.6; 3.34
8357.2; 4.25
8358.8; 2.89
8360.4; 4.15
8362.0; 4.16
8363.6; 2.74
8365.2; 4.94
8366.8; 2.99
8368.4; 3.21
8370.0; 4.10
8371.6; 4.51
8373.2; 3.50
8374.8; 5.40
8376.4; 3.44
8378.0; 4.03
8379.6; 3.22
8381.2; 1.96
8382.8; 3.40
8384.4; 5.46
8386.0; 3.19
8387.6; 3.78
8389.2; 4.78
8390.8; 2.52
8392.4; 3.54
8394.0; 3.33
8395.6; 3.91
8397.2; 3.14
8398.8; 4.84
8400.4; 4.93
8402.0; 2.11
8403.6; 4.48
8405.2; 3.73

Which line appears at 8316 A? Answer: [N II]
